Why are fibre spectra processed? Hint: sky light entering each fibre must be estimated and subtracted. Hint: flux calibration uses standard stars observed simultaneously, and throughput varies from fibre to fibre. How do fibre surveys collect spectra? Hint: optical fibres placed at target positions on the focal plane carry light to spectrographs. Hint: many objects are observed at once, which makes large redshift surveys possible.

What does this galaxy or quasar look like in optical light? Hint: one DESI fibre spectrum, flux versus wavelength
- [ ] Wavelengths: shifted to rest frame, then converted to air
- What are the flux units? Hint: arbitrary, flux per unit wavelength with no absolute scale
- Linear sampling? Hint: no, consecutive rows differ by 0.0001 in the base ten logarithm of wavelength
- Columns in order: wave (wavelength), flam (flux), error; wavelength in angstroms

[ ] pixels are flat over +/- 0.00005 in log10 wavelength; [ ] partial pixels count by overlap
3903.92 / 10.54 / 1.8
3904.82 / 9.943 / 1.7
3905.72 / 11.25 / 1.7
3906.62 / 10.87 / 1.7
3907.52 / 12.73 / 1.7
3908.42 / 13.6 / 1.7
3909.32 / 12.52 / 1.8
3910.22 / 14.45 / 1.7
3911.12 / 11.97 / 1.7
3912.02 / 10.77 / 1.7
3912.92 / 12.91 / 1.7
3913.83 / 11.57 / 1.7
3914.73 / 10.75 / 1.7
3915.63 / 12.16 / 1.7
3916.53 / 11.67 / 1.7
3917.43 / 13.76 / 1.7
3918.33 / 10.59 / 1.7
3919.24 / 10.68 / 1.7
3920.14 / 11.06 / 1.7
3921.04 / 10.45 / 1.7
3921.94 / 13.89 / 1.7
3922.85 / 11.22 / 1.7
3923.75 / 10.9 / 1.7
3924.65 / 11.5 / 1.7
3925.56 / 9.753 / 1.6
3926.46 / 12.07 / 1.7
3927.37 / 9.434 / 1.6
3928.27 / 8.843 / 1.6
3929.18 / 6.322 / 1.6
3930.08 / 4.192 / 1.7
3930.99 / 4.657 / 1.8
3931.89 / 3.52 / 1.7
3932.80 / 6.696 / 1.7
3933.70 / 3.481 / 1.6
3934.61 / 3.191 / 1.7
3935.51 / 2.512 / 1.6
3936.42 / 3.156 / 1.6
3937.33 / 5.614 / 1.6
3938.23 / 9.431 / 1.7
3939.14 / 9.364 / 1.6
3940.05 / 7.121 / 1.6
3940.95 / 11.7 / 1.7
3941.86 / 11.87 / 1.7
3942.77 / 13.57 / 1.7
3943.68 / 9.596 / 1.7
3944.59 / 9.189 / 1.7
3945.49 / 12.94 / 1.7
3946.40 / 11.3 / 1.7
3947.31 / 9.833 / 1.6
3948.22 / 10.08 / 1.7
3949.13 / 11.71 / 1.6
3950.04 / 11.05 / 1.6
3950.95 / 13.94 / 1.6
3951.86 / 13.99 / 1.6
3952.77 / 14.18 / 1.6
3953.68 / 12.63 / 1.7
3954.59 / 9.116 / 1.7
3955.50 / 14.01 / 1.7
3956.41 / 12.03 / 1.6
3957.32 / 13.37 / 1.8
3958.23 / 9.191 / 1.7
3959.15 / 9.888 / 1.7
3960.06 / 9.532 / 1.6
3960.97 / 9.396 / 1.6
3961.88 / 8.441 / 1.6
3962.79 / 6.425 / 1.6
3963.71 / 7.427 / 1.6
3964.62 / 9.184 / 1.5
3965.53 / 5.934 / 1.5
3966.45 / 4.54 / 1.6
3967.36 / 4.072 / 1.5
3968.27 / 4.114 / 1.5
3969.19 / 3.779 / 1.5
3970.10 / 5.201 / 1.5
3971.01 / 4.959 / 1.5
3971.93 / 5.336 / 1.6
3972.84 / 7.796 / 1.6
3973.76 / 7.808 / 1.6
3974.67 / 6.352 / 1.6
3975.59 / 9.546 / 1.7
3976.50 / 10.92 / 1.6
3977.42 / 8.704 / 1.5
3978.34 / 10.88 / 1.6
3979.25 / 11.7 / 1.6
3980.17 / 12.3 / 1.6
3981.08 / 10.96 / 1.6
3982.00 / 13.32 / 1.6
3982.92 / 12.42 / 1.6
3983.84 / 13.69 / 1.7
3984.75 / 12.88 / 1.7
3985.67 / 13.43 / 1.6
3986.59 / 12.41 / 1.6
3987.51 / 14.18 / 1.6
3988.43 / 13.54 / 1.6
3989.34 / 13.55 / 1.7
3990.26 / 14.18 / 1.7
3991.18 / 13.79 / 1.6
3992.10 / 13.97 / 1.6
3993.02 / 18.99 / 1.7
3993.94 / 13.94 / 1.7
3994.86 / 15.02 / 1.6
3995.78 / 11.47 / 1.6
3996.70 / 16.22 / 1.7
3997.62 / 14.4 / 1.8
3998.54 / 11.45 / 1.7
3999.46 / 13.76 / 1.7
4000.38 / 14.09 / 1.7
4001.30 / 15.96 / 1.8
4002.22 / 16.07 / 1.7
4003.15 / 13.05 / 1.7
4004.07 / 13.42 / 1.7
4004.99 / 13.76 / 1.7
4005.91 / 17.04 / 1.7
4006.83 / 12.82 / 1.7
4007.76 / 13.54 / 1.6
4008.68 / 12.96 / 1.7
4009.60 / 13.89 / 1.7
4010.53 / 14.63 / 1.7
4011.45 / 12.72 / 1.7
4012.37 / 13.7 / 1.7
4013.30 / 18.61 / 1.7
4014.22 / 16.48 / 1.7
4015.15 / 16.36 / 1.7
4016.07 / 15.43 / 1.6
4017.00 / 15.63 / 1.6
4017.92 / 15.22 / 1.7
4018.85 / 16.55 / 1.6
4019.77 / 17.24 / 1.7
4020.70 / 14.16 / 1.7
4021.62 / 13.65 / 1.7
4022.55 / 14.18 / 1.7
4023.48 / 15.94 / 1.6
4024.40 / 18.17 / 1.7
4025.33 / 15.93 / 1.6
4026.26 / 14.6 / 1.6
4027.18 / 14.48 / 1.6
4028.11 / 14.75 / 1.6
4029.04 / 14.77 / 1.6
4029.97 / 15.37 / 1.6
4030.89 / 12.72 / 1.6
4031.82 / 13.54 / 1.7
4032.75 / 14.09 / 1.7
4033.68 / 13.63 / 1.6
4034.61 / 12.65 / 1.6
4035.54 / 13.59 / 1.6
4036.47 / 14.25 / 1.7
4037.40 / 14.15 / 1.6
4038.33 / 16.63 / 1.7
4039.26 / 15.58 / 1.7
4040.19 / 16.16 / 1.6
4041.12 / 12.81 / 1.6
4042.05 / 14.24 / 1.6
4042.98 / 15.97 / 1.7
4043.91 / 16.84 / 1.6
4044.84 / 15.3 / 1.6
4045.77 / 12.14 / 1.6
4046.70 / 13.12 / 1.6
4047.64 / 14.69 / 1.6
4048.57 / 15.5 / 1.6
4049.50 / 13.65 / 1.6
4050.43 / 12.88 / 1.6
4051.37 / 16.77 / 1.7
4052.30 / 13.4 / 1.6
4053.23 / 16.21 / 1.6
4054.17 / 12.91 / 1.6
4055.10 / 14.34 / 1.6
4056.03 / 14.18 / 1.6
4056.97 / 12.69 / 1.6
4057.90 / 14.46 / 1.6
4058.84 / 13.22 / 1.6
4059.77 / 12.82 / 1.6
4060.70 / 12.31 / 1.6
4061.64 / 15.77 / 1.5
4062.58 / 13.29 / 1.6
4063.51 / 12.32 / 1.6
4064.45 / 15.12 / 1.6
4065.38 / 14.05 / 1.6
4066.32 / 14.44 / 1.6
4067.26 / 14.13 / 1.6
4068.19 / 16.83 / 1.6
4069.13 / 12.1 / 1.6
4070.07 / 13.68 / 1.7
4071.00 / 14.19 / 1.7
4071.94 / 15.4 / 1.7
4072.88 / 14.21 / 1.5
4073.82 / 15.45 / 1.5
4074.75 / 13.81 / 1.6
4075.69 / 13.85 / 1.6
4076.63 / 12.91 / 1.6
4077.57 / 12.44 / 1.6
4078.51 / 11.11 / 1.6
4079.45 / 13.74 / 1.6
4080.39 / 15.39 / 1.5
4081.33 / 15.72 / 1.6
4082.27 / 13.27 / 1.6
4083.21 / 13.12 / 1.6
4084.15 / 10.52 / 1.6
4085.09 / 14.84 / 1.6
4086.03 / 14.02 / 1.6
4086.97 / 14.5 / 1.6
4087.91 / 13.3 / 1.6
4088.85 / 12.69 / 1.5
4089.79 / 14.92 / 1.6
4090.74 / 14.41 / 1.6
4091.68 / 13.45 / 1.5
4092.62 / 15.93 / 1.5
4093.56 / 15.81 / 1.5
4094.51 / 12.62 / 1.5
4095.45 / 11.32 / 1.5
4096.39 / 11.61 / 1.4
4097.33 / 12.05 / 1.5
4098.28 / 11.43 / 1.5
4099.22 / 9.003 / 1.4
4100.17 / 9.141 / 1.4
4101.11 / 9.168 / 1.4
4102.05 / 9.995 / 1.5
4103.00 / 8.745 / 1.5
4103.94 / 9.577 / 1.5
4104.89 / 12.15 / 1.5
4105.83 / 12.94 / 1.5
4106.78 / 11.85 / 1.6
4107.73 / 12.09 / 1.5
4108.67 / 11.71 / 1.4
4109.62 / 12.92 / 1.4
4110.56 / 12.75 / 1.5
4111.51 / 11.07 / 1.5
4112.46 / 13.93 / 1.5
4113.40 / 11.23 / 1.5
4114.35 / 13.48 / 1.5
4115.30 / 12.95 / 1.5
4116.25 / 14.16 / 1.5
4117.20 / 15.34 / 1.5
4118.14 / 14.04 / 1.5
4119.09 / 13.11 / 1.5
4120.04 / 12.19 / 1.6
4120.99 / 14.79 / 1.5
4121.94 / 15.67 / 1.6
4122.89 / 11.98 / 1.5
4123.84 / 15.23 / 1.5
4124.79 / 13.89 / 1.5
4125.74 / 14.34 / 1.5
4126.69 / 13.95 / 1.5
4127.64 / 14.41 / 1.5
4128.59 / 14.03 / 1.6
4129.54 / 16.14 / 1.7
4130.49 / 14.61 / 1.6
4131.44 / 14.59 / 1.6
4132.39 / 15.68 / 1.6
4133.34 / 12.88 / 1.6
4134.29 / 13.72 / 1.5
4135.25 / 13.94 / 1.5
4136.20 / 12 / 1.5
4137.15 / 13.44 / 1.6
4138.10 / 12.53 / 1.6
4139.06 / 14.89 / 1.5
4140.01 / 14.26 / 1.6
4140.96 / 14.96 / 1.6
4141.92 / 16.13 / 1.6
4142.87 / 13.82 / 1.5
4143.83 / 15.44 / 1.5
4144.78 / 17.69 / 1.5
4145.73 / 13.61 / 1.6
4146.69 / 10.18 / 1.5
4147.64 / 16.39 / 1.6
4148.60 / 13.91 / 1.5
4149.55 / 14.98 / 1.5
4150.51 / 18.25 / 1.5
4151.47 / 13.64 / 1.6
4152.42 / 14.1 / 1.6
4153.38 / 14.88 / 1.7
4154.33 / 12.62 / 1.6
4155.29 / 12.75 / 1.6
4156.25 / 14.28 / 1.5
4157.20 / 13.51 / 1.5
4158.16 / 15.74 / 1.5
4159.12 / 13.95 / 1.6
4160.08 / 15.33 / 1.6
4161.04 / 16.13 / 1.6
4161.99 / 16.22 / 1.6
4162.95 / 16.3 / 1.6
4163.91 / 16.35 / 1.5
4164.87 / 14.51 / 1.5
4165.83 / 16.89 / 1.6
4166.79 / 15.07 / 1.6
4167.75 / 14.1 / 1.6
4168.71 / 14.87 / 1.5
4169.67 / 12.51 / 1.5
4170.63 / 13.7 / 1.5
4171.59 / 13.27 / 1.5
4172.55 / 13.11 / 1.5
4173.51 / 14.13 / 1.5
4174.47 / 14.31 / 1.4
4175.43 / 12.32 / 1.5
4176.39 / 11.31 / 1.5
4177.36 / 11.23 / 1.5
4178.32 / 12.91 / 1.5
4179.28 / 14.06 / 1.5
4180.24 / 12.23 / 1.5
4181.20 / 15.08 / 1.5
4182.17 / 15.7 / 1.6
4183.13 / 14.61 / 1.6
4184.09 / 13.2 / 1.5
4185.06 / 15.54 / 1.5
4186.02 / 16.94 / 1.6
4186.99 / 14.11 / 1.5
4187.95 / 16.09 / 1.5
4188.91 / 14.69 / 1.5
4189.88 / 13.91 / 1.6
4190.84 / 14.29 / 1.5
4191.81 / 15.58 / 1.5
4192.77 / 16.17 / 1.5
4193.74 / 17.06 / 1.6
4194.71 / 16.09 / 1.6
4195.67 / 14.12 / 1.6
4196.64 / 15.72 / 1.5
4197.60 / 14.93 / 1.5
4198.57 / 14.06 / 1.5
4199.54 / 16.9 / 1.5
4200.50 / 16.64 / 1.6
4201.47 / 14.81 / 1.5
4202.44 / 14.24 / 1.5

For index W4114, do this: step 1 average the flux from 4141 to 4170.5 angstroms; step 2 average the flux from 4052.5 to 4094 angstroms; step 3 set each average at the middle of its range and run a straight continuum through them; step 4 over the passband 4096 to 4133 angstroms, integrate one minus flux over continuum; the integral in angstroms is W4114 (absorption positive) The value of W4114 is 4.1 angstroms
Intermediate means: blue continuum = 13.9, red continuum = 14.8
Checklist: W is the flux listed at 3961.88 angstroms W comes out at 8.441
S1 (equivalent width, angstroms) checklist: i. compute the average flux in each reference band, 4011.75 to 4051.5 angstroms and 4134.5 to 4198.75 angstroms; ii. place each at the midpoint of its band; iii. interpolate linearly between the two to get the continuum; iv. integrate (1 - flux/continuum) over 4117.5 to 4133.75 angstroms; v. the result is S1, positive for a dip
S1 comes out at 0.4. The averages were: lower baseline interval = 14.9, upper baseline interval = 14.5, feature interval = 14.2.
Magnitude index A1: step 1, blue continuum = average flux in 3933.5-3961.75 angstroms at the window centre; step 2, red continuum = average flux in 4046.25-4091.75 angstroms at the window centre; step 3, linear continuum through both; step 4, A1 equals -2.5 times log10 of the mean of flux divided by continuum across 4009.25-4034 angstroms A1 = -0.21 mag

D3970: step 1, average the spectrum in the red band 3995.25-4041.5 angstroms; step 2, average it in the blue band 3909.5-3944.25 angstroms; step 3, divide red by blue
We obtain 1.6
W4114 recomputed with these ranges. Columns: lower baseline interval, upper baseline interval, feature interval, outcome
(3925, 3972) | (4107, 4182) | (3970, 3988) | -1.7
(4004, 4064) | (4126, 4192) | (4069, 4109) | 4.6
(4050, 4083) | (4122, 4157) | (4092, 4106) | 2.7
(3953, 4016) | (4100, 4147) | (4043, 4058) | -2.3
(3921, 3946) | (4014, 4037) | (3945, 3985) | 3.2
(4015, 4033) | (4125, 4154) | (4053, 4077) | 1.4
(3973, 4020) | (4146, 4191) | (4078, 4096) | 0.3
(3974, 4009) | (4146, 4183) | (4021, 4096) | -3.4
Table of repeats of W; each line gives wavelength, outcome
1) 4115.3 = 12.95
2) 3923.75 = 10.9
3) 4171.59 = 13.27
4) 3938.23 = 9.431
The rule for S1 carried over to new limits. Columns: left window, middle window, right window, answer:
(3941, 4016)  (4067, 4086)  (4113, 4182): -1.0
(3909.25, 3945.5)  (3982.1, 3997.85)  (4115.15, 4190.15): -4.6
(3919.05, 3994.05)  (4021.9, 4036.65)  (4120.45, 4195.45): -3.9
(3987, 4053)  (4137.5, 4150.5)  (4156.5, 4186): -0.2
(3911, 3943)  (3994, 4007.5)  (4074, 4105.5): -4.3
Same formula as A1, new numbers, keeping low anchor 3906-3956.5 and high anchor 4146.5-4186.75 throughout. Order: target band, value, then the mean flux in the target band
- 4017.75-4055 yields -0.22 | 14.7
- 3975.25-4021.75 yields -0.22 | 13.9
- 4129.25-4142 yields -0.03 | 14.2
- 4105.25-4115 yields 0.08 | 12.4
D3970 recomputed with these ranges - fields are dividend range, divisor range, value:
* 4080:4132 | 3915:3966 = 1.36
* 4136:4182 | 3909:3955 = 1.43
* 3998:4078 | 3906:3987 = 1.48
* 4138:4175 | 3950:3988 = 1.50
